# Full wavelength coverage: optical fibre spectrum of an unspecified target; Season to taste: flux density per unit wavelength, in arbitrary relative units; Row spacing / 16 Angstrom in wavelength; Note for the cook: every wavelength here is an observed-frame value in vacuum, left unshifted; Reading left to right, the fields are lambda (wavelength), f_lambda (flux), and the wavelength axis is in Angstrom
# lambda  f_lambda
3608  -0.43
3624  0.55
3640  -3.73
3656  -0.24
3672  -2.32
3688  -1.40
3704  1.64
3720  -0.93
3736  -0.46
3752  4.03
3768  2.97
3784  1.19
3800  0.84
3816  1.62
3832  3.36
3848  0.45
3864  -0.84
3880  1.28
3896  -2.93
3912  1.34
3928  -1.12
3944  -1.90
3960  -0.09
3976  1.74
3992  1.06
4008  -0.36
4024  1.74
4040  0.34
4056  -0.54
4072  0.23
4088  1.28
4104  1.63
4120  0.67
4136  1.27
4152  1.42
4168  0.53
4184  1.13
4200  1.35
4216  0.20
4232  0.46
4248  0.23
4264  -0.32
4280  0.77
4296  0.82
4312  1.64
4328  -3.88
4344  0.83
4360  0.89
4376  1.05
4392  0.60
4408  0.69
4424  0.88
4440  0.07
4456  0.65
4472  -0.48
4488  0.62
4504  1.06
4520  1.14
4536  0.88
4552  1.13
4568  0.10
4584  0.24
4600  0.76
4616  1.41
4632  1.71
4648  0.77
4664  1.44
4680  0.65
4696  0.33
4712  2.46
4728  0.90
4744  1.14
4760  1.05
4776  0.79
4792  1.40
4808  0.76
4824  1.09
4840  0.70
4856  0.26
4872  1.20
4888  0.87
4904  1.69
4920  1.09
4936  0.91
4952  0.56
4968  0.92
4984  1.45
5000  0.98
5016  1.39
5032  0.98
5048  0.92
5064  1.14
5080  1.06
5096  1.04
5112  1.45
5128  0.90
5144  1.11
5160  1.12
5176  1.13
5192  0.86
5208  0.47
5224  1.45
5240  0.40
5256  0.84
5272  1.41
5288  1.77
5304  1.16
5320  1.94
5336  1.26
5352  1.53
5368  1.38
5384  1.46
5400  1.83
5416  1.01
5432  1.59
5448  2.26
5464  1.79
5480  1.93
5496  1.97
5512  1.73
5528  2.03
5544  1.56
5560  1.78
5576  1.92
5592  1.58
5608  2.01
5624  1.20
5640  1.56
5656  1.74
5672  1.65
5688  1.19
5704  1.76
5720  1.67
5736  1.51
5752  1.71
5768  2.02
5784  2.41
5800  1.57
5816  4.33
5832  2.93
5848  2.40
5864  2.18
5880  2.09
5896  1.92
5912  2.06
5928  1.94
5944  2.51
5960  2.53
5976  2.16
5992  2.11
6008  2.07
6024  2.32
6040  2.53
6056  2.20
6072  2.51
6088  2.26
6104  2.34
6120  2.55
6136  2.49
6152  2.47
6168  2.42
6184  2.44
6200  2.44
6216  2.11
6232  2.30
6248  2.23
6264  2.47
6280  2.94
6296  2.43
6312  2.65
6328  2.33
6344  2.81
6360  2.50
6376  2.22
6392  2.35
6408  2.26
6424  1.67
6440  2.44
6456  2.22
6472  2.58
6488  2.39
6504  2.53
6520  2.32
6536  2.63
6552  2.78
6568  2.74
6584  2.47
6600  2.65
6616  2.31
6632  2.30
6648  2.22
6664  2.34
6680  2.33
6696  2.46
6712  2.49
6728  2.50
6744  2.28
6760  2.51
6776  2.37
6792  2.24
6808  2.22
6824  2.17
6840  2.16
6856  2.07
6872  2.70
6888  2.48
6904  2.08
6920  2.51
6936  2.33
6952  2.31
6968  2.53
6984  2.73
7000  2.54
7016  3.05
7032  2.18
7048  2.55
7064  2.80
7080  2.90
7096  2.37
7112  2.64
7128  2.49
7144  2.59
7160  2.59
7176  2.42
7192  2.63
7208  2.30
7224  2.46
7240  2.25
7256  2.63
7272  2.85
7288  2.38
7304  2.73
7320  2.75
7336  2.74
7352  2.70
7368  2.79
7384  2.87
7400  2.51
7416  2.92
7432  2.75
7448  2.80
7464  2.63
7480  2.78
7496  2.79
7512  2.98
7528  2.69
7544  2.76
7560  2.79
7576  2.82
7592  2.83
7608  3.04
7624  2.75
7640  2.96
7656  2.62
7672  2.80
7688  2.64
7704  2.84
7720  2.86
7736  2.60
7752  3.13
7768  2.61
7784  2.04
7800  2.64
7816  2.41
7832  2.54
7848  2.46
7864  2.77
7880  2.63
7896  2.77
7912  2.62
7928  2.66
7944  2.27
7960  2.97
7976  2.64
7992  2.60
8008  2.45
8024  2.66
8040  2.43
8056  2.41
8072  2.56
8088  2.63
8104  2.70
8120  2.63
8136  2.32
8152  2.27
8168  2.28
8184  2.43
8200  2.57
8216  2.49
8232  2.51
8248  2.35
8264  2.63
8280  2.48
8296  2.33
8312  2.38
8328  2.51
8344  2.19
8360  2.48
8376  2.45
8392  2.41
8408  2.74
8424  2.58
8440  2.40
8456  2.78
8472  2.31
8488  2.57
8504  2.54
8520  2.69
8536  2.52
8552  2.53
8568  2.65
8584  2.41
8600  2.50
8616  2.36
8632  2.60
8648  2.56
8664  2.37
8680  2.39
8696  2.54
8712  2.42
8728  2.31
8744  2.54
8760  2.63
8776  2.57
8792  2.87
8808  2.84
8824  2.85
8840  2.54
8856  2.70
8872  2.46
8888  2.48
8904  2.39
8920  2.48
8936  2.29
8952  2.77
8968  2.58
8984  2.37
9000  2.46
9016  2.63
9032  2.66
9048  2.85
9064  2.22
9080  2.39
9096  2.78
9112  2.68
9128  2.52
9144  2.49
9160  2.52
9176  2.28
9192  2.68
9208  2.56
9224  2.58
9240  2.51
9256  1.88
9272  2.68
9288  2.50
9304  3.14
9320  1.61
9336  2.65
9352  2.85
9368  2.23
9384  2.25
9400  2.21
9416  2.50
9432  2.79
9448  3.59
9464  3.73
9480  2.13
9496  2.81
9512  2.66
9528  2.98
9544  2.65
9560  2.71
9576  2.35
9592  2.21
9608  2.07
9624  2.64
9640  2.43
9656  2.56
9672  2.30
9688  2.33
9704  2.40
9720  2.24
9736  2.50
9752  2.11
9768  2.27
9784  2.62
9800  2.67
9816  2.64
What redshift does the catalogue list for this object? 0.32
